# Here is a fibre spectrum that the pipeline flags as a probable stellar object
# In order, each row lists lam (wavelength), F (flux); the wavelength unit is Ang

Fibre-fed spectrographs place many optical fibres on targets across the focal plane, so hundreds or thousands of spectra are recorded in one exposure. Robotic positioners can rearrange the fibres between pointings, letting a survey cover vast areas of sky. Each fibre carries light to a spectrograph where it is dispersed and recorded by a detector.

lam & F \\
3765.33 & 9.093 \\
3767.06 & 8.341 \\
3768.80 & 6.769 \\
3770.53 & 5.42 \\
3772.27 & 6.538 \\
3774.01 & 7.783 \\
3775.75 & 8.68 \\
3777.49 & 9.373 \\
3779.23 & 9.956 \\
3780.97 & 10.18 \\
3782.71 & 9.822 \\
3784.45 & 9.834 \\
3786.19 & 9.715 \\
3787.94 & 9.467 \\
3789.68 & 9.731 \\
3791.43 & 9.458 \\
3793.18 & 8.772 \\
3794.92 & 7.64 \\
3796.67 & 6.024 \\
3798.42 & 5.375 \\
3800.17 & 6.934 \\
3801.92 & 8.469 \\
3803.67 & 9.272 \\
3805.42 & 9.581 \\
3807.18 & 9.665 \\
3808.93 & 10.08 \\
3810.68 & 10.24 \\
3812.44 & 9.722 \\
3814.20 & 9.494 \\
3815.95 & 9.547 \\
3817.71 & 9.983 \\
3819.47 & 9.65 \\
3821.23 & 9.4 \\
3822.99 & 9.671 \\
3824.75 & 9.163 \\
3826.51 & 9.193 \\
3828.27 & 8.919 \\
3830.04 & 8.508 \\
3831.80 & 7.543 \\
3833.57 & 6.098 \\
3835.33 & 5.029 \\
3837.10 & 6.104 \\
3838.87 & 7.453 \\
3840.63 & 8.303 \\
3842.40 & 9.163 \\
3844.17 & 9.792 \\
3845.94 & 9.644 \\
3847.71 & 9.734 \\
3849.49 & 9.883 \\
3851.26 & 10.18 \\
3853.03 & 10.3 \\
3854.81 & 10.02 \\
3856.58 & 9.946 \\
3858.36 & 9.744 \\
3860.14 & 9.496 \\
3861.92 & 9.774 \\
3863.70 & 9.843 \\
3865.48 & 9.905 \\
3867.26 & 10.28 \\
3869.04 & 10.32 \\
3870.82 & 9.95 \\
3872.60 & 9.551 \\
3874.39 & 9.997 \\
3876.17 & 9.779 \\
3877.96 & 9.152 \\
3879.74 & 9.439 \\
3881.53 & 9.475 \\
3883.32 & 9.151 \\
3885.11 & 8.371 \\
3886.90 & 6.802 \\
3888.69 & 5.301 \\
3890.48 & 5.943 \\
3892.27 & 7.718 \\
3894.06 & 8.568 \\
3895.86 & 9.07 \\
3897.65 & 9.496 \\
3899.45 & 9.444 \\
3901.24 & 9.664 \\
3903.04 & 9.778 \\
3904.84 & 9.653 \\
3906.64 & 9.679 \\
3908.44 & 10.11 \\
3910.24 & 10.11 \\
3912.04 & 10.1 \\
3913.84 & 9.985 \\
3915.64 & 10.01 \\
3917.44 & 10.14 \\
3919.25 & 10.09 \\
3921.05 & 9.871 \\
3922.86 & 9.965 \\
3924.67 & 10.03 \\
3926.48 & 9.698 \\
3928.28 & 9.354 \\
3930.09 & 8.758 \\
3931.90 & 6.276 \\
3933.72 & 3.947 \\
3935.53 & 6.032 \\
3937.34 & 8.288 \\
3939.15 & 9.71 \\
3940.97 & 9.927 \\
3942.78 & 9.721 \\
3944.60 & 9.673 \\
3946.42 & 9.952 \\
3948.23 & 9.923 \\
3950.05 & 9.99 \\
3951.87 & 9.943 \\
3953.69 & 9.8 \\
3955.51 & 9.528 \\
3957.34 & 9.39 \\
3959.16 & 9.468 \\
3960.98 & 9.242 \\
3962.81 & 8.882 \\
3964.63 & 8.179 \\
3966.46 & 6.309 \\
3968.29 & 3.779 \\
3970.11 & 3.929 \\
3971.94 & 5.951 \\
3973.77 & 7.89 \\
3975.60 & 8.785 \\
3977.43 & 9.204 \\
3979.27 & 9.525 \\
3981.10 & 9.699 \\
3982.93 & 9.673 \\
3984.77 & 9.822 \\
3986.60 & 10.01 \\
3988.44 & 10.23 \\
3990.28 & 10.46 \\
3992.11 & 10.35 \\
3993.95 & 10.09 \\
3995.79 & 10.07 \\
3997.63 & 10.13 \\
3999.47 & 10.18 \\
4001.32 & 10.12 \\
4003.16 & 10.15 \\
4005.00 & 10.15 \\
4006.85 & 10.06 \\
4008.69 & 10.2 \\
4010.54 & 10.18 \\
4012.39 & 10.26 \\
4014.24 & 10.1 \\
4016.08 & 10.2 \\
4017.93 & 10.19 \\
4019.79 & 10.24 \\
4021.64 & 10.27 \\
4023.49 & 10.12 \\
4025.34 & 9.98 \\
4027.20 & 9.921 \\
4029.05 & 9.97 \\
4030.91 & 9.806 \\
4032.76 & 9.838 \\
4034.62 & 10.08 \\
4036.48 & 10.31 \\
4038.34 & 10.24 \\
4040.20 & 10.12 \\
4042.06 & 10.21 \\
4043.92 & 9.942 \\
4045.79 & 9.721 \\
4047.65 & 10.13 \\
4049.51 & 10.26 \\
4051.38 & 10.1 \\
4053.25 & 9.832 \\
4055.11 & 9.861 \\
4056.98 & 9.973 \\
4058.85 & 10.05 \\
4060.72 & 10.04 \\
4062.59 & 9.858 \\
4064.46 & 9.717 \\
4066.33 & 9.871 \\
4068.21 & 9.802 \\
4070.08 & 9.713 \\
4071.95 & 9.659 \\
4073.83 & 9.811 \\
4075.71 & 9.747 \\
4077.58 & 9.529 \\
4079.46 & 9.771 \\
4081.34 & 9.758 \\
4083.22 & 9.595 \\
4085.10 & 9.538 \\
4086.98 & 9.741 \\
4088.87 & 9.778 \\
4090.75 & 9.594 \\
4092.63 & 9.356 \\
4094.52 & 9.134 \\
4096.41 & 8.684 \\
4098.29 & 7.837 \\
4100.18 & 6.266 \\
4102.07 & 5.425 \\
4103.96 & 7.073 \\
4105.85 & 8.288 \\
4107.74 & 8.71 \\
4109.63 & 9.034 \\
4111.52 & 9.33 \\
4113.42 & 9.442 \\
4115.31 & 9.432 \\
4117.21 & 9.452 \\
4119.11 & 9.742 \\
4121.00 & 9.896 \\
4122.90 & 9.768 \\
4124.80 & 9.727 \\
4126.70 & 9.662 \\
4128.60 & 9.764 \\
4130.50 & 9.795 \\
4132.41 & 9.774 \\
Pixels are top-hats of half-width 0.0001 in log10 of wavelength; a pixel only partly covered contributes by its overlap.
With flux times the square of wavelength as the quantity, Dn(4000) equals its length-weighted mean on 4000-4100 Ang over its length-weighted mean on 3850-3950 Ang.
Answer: 1.1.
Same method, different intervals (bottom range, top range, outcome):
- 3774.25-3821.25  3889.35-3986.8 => 1.05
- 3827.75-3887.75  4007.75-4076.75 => 1.21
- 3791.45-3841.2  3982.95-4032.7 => 1.32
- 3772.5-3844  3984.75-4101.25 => 1.27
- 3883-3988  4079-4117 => 1.08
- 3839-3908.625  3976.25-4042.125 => 1.16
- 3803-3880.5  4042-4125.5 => 1.14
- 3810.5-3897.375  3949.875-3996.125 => 1.04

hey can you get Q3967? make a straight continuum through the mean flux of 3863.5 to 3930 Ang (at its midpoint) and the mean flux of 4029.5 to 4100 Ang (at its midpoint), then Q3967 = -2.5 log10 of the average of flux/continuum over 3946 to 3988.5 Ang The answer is 0.10 mag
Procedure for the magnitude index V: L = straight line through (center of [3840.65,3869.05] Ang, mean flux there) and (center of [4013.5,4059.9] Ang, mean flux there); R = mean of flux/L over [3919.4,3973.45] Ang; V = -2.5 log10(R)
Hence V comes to 0.172 mag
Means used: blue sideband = 9.81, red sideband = 10.1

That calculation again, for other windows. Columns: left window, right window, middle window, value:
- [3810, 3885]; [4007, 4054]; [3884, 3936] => 0.09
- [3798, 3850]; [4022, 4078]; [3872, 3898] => 0.07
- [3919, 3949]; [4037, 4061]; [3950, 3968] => 0.03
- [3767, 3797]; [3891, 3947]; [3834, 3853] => 0.04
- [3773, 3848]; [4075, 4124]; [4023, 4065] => -0.12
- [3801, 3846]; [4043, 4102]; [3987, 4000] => -0.10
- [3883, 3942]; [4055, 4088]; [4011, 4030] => -0.07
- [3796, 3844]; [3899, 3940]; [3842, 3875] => -0.13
